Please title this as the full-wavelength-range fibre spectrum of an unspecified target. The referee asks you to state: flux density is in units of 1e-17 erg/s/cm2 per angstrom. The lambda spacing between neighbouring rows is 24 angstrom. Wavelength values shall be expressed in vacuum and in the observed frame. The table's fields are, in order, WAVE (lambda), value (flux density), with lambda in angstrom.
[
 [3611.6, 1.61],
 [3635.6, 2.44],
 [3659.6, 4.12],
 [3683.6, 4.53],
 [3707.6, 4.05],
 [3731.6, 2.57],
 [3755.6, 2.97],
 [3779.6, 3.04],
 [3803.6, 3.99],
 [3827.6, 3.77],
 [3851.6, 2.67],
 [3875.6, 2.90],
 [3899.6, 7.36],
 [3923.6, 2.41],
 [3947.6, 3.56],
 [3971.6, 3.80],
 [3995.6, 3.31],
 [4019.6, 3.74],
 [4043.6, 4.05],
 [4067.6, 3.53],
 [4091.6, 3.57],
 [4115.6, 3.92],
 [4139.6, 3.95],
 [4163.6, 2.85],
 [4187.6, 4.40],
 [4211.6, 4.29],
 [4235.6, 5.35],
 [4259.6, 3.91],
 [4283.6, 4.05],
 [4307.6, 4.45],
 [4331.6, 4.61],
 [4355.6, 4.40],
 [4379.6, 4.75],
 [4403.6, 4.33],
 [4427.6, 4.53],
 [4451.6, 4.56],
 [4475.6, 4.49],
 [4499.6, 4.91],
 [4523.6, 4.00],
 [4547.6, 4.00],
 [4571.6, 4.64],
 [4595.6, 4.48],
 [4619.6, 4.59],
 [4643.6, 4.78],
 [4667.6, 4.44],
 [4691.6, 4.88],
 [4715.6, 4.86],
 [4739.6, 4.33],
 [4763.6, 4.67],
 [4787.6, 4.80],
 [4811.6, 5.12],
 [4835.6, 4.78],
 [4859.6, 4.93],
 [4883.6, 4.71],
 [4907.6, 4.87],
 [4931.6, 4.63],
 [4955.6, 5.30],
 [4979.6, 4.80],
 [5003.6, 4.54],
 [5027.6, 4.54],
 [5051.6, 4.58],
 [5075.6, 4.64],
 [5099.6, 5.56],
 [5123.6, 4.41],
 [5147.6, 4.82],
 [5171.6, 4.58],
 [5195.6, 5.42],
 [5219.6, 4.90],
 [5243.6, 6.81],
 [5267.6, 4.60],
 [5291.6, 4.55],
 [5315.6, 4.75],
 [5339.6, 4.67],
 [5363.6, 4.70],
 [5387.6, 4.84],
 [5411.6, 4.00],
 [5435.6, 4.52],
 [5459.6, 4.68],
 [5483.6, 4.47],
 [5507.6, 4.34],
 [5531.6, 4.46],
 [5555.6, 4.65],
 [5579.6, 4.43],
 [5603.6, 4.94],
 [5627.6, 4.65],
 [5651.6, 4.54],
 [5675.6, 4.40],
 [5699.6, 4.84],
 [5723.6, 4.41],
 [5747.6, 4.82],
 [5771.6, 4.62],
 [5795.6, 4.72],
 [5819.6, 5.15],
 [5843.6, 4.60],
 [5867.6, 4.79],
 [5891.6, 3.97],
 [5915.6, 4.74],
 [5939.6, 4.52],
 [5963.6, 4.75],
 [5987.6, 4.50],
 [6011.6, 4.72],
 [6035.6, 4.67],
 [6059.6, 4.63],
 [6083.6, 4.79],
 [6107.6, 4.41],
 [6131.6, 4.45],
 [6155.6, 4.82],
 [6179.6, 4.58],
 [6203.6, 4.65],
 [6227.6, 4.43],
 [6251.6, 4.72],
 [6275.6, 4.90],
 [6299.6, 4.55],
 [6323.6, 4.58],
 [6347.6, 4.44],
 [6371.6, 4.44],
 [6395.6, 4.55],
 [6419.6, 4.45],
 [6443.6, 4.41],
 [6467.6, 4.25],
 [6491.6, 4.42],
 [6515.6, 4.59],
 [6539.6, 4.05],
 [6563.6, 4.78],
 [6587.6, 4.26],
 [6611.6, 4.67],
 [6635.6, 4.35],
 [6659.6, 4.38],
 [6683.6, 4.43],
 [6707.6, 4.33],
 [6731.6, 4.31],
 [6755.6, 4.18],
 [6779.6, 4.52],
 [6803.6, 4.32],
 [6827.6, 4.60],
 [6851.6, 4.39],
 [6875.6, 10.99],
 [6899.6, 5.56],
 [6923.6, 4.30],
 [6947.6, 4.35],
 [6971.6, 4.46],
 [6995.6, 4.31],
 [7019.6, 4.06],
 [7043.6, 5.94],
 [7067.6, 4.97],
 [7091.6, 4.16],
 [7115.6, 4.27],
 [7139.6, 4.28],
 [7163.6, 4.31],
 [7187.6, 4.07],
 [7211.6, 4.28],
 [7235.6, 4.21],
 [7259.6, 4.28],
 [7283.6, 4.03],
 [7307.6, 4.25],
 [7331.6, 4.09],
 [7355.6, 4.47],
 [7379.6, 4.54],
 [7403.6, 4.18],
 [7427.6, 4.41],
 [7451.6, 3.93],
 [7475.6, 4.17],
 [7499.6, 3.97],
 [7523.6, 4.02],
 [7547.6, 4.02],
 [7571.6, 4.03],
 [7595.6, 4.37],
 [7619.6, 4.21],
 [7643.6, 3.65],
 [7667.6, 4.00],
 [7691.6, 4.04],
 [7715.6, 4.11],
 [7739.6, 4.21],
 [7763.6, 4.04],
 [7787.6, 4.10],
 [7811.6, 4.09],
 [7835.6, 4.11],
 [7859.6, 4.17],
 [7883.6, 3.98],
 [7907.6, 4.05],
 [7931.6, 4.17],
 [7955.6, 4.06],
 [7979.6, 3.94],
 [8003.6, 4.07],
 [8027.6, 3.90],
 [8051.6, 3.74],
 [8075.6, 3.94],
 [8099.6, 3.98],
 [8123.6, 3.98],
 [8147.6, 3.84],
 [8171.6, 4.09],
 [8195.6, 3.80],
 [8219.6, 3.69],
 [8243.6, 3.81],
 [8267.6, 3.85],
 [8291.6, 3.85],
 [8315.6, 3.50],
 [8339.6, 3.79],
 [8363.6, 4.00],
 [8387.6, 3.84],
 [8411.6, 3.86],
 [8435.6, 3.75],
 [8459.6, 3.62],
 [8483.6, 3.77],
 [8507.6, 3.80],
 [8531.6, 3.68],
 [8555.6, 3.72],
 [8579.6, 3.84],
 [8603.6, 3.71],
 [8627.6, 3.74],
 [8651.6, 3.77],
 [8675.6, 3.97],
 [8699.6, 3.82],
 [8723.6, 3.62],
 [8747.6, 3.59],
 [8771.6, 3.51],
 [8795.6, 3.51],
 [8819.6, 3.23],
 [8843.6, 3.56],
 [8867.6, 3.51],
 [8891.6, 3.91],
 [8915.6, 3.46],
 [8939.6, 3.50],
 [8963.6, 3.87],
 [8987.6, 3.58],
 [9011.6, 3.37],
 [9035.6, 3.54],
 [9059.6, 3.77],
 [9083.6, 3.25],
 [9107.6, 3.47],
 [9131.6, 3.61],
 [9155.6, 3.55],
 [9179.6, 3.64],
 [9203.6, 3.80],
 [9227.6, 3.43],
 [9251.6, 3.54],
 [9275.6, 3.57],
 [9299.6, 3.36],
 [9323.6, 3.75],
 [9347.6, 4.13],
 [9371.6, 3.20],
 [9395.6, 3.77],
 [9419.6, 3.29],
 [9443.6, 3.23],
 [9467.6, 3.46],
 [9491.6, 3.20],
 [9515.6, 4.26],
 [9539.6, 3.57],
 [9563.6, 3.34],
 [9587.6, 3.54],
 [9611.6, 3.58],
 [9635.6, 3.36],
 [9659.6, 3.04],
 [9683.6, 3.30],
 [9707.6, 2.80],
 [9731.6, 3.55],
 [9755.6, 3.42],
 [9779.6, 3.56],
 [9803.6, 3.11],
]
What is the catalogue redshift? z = 0.048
